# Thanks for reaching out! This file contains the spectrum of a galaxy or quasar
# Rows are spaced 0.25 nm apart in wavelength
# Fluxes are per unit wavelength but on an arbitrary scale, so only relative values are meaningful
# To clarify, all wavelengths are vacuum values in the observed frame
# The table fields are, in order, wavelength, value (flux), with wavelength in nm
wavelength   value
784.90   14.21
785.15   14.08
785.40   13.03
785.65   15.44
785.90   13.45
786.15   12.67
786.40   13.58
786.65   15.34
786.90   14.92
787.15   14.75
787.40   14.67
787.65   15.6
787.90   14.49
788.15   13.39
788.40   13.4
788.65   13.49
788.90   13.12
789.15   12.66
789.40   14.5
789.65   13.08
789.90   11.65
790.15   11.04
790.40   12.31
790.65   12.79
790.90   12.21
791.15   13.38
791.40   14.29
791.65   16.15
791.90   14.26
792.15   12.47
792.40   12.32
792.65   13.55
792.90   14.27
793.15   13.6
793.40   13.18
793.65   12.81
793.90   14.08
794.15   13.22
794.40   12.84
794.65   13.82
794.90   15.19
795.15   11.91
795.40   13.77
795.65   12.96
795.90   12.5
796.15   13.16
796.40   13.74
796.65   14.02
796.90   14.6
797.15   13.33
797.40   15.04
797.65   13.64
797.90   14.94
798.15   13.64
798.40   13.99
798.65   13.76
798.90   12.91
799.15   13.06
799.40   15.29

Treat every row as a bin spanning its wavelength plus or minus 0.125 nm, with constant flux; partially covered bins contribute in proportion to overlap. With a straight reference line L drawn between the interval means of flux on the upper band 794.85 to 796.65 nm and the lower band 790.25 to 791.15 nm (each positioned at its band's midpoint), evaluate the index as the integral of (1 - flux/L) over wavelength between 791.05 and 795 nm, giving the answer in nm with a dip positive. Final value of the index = -0.255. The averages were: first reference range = 12.5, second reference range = 13.3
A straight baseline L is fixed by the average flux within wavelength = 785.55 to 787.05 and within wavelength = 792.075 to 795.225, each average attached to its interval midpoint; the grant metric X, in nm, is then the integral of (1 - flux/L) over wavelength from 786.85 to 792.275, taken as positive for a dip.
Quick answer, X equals 0.11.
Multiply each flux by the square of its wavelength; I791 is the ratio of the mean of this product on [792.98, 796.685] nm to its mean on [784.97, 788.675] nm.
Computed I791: 1.0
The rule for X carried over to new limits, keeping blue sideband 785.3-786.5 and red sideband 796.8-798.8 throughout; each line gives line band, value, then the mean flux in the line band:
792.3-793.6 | 0.05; 13.4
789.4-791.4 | 0.18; 12.6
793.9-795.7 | 0.07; 13.5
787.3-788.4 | -0.05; 14.4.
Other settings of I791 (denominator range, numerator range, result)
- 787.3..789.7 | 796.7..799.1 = 1.03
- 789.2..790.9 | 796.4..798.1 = 1.15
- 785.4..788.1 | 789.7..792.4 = 0.91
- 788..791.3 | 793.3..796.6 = 1.05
